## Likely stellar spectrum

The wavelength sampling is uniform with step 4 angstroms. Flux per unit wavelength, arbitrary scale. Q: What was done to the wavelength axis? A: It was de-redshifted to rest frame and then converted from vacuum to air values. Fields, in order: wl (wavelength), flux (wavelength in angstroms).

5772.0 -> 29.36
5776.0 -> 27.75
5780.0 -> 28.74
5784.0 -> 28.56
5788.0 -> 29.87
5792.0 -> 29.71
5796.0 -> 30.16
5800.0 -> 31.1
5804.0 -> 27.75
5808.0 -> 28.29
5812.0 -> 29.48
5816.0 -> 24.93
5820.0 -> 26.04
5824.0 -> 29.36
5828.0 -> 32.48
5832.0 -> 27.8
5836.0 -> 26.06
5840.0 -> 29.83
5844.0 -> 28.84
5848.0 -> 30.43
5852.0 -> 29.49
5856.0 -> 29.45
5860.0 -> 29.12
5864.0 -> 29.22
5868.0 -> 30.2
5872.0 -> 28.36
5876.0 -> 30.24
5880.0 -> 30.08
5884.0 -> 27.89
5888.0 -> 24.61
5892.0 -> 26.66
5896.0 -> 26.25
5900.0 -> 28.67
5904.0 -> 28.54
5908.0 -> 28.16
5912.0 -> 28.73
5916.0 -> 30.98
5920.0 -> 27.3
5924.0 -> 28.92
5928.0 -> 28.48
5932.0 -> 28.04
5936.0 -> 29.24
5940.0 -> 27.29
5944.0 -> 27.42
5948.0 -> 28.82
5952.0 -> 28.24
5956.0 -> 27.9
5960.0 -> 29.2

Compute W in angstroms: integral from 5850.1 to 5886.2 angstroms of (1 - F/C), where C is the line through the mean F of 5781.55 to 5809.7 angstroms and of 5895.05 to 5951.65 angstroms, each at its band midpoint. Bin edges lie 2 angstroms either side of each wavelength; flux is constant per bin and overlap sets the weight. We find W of -0.6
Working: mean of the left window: 29.4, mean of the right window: 28.4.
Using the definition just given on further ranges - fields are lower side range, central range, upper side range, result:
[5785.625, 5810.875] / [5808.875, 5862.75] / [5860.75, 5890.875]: 0.6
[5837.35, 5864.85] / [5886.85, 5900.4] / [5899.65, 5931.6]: 1.2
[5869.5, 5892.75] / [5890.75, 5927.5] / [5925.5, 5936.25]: 0.0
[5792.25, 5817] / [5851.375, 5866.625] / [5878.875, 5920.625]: -0.5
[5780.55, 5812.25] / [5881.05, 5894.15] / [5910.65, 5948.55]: 1.0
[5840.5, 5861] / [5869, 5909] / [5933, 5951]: 1.3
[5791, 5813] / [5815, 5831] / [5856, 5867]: 0.5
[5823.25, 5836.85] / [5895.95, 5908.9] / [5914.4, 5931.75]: 0.3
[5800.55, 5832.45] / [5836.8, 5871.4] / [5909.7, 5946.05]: -1.2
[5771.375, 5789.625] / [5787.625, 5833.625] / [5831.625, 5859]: -0.1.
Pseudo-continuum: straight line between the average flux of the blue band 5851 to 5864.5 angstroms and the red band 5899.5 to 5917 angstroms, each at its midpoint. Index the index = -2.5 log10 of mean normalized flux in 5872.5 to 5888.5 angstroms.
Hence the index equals 0.02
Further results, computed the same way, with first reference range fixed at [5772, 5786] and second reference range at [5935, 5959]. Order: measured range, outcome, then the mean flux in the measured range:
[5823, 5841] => -0.025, 29.1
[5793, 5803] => -0.066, 30.2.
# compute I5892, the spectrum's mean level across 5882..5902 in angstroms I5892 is 26.8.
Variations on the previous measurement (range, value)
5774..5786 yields 28.3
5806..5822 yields 27.2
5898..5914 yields 28.5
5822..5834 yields 29.9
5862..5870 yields 29.7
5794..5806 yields 29.7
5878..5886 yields 29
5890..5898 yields 26.5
